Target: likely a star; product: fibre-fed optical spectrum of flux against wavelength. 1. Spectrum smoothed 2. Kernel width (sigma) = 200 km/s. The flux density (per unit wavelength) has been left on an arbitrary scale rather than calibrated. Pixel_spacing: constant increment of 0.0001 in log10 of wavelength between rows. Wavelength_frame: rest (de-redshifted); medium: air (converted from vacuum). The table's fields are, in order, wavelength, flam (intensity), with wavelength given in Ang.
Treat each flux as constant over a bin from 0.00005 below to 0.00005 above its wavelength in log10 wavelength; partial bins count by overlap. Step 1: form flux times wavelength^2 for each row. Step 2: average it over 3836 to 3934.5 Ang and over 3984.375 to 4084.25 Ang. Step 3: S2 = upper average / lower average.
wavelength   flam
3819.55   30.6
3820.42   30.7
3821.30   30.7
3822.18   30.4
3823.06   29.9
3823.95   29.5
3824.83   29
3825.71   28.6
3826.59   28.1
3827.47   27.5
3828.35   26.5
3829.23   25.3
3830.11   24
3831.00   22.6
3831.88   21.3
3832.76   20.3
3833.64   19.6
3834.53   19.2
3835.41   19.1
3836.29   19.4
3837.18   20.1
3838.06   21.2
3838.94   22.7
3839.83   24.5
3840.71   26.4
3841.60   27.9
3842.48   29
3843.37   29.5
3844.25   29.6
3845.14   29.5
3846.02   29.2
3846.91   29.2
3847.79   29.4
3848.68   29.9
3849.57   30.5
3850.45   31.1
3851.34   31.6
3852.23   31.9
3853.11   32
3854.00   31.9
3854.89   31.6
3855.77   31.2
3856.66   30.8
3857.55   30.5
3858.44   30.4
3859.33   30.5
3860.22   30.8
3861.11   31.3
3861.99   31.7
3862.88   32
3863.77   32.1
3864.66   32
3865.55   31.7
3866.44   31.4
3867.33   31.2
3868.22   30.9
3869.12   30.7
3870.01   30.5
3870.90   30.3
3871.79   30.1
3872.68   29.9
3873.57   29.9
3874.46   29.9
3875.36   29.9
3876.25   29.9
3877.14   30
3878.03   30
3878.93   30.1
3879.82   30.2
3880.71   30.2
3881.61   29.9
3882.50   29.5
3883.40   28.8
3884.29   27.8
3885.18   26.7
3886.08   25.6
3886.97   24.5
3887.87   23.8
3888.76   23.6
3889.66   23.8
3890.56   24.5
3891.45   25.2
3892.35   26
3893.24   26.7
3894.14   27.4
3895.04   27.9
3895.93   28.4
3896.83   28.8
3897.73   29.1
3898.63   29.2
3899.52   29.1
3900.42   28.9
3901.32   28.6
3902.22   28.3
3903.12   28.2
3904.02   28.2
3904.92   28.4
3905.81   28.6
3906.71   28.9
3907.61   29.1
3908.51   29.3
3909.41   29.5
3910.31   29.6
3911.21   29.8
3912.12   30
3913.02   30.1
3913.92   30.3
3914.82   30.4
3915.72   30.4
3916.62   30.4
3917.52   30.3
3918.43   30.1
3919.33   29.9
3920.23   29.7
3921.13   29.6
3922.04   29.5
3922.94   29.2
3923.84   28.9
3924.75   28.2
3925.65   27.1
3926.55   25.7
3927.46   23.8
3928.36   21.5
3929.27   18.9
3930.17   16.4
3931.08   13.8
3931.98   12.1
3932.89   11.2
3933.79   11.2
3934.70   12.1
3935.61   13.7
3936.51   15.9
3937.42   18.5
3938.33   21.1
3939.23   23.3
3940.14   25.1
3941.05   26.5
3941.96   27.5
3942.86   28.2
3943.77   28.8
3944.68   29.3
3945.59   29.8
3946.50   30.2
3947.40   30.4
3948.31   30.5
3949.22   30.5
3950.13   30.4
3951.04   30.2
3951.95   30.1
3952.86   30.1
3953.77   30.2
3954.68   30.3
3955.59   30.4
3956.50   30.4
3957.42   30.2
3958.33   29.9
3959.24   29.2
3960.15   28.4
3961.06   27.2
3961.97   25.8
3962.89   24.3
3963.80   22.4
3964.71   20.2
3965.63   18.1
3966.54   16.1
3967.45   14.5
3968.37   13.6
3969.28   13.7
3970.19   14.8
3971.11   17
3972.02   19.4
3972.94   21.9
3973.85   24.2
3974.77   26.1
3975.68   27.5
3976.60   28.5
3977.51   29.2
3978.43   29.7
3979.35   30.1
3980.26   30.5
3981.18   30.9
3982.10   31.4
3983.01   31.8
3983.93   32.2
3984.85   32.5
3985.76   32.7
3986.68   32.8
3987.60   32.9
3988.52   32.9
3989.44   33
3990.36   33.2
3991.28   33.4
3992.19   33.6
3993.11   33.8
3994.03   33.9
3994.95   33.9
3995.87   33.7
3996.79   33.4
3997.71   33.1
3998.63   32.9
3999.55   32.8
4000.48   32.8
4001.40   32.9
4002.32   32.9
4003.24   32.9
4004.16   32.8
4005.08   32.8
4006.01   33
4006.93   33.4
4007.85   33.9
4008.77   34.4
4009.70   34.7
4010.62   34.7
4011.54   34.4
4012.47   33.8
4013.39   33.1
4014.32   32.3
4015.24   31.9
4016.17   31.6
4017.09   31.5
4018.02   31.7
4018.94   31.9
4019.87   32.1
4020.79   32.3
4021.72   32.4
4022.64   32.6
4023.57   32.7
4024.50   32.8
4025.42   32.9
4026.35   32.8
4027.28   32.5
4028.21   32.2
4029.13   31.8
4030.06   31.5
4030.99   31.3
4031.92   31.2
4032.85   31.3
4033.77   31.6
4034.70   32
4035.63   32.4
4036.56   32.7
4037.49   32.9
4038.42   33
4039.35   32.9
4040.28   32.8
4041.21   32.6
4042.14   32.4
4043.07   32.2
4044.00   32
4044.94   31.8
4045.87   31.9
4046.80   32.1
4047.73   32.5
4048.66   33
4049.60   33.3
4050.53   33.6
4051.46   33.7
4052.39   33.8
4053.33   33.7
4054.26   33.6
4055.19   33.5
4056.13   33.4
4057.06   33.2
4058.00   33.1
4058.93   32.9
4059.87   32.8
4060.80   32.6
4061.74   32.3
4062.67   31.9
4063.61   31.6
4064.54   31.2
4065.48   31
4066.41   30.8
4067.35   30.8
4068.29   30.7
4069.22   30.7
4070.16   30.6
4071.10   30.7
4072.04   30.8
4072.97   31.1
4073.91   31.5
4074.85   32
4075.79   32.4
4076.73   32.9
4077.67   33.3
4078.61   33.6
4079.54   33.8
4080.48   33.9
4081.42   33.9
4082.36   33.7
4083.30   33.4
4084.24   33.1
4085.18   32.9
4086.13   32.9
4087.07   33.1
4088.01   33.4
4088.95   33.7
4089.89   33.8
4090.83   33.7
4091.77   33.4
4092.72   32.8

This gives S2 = 1.26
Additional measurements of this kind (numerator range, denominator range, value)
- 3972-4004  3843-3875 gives 1.09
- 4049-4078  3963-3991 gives 1.30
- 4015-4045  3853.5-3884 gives 1.14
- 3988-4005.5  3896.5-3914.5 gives 1.19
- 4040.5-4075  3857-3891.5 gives 1.21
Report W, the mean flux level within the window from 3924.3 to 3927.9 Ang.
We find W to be 26.2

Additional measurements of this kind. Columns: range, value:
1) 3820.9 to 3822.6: 30.5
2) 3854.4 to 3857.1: 31.2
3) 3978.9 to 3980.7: 30.4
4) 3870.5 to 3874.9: 30.1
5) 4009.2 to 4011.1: 34.7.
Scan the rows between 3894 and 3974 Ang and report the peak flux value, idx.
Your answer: 30.5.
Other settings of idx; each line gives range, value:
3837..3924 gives 32.1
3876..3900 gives 30.2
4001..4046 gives 34.7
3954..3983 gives 31.4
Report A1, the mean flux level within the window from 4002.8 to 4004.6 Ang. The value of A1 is 32.9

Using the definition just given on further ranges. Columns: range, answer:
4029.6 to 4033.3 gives 31.3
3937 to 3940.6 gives 22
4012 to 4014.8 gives 33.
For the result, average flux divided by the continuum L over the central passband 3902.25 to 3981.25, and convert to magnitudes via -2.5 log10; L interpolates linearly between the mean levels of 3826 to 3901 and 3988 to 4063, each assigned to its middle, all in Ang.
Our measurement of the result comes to 0.185 mag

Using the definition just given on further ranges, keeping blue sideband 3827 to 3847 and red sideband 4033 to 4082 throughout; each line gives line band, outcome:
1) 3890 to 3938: 0.057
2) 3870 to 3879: -0.165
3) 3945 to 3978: 0.138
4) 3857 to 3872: -0.218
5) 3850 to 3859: -0.241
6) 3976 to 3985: -0.033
